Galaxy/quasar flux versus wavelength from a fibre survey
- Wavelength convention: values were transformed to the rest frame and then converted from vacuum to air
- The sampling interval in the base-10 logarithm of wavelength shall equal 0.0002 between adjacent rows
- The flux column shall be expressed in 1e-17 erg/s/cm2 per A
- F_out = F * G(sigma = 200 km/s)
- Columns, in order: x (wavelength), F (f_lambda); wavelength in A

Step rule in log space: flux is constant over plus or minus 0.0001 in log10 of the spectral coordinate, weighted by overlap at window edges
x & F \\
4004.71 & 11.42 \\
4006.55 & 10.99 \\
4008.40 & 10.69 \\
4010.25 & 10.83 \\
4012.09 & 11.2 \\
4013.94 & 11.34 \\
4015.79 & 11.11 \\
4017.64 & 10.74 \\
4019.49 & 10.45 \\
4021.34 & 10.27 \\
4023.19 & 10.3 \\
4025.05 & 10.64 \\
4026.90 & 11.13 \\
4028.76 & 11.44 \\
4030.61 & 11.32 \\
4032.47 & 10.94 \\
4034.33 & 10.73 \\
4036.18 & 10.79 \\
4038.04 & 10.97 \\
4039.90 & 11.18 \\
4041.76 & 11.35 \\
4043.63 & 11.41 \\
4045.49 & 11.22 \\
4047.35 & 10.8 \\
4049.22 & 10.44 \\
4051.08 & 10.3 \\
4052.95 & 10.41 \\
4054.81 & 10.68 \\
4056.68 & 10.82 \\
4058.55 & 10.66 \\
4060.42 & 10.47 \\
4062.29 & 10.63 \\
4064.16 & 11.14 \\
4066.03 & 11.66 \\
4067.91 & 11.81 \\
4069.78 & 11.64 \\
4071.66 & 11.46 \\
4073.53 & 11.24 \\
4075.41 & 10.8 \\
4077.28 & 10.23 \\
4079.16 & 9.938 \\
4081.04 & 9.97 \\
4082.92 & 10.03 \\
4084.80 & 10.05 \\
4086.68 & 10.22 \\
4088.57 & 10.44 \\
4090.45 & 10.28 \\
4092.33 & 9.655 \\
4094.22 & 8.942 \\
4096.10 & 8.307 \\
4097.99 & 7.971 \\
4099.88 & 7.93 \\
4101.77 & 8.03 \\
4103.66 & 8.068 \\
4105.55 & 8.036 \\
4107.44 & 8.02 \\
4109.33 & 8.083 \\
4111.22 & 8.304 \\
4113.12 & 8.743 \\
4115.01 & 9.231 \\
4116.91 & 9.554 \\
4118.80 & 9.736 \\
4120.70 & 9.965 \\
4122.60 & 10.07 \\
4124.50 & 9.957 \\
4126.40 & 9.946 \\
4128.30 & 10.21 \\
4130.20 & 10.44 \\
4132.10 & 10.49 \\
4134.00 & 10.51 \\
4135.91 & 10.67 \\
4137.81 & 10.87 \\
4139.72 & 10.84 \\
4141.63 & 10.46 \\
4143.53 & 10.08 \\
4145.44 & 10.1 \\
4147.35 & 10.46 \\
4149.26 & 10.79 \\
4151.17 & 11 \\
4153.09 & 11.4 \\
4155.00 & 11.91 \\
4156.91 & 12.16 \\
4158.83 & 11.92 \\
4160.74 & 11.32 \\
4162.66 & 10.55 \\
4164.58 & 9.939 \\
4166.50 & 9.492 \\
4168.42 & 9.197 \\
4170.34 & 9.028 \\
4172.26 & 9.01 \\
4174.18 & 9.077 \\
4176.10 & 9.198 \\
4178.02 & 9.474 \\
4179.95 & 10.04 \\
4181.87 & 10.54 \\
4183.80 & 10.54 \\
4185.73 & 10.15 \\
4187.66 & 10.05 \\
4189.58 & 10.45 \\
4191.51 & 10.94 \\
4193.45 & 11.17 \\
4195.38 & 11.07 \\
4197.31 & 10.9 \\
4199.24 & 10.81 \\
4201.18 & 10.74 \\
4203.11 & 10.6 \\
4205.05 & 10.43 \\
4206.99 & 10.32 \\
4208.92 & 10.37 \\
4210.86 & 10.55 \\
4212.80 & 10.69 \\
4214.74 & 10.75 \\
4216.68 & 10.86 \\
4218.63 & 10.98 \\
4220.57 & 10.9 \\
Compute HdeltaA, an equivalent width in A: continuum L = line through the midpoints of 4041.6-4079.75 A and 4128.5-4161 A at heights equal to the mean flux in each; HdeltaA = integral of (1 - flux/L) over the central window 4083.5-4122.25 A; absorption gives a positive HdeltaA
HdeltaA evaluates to 6.7 A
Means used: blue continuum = 10.9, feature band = 9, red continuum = 10.9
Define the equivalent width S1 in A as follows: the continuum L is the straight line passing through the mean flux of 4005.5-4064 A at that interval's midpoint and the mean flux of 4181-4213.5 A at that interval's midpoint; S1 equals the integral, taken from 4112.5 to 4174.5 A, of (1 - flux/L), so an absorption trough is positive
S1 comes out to 2.3 A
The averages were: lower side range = 10.9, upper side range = 10.6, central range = 10.3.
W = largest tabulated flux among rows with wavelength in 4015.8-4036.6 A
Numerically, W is 11.44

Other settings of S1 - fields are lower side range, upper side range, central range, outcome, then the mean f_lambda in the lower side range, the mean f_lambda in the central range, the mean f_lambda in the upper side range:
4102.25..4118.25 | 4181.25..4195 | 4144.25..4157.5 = -2.0 A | 8.53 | 11.1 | 10.6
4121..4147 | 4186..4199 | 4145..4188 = 1.0 A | 10.4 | 10.3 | 10.7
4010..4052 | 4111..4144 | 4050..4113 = 3.6 A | 10.9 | 9.87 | 10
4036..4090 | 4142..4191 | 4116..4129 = 0.7 A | 10.8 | 9.92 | 10.3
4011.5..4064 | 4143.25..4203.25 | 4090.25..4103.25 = 2.5 A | 10.8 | 8.61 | 10.4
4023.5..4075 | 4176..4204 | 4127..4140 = 0.2 A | 11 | 10.5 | 10.5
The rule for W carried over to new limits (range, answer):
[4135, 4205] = 12.16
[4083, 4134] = 10.51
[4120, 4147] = 10.87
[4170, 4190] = 10.54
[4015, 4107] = 11.81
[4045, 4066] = 11.22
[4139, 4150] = 10.84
